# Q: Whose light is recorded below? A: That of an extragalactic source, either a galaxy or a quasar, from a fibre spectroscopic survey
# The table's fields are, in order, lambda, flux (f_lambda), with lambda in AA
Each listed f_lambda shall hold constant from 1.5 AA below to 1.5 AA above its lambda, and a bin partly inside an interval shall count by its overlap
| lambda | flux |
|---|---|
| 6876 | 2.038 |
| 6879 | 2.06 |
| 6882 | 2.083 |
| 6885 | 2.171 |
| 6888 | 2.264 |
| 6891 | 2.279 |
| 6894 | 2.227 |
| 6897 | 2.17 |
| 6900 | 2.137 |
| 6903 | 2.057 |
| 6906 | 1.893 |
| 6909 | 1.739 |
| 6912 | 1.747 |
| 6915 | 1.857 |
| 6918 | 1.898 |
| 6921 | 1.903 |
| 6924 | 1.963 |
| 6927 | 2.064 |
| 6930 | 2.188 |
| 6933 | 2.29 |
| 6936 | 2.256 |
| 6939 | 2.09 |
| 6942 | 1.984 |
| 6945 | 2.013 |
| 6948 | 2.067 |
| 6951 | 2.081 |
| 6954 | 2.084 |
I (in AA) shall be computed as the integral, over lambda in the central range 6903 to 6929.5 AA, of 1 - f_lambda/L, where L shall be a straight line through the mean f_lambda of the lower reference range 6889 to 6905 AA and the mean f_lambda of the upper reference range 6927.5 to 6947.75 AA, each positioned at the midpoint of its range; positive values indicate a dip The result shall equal 3.0 AA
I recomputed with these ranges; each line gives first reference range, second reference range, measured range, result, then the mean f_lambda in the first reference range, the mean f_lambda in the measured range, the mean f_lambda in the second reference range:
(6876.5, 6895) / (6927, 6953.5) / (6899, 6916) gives 2.0 AA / 2.17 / 1.9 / 2.12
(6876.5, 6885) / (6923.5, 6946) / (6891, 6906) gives -0.3 AA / 2.09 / 2.14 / 2.11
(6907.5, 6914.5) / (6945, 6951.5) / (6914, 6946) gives -2.3 AA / 1.76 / 2.05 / 2.06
